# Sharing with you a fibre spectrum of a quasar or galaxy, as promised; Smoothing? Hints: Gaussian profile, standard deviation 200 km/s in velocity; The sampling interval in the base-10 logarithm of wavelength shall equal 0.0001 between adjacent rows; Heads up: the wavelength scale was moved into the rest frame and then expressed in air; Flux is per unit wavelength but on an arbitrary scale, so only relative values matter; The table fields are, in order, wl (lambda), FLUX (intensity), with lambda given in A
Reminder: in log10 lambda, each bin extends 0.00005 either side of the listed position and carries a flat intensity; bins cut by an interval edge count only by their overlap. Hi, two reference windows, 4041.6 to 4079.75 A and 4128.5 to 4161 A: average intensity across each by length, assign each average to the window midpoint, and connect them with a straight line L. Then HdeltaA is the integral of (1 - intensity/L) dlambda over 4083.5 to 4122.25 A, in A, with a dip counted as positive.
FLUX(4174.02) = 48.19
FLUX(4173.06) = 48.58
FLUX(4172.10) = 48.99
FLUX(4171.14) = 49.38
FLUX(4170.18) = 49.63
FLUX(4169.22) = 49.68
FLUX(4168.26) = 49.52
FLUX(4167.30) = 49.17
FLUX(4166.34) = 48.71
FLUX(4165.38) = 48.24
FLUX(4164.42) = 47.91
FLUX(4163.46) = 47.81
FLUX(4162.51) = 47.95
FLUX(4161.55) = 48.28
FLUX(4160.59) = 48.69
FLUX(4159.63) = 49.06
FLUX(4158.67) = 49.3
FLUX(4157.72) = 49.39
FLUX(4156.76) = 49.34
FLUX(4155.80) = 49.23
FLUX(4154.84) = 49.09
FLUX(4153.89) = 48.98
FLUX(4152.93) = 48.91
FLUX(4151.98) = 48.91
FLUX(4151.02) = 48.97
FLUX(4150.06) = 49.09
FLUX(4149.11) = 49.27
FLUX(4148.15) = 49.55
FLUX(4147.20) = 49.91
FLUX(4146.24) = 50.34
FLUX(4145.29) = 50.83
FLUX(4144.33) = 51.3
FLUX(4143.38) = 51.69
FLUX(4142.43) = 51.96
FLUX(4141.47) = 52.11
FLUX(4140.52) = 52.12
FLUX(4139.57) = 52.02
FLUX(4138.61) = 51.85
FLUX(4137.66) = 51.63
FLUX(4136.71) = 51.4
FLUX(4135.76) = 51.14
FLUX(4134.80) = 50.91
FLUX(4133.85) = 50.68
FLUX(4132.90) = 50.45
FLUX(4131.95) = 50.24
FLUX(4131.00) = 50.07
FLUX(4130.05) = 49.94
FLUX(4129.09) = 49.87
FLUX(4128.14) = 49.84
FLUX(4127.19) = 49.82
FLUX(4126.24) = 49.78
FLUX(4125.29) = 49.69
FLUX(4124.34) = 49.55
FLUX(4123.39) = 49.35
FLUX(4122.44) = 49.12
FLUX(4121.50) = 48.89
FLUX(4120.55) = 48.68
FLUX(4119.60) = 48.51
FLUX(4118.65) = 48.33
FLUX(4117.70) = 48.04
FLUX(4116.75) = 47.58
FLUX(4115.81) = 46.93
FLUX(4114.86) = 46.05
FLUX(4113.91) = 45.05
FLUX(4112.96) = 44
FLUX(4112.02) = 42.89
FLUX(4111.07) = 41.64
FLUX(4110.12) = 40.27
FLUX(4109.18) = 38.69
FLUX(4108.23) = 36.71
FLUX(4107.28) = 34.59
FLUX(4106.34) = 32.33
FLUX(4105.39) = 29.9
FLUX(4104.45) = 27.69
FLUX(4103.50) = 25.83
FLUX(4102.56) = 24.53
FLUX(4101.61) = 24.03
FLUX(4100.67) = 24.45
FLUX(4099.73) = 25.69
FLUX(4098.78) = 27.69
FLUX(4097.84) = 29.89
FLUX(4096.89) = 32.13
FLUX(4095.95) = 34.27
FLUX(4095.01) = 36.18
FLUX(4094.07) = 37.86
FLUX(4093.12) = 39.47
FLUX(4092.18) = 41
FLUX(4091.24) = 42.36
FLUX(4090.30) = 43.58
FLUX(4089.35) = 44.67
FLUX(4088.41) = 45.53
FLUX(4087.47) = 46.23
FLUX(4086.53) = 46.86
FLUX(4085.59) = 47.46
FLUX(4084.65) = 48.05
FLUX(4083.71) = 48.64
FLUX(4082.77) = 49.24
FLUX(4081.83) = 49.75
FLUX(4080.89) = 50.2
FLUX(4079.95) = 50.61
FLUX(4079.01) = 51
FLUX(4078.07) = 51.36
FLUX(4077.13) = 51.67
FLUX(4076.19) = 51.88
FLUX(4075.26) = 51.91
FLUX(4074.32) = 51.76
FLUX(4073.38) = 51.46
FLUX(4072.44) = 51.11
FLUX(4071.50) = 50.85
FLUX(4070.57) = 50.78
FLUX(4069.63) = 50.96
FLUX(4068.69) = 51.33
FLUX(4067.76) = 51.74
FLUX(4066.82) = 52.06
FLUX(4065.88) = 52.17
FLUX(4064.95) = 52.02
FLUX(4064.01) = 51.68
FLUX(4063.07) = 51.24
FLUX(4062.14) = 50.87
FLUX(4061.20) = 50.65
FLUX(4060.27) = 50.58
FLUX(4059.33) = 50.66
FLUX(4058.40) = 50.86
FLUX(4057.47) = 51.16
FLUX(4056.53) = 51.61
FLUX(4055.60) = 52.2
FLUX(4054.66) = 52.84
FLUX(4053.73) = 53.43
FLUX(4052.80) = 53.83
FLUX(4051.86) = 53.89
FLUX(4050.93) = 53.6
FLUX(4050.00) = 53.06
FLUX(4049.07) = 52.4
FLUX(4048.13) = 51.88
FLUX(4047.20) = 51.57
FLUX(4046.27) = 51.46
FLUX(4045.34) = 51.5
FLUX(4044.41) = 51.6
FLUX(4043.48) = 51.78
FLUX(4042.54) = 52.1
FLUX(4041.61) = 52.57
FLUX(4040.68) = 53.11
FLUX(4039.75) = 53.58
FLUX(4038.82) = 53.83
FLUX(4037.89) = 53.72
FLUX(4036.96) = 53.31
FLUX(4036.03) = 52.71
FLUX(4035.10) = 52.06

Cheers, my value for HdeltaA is 8.8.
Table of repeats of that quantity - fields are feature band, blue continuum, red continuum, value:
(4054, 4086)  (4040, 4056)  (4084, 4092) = -1.5 A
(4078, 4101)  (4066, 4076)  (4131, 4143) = 4.3 A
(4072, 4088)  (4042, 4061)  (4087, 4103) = -3.5 A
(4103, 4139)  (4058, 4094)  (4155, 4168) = 2.6 A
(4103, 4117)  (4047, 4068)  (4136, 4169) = 3.4 A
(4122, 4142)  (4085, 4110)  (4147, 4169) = -3.4 A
